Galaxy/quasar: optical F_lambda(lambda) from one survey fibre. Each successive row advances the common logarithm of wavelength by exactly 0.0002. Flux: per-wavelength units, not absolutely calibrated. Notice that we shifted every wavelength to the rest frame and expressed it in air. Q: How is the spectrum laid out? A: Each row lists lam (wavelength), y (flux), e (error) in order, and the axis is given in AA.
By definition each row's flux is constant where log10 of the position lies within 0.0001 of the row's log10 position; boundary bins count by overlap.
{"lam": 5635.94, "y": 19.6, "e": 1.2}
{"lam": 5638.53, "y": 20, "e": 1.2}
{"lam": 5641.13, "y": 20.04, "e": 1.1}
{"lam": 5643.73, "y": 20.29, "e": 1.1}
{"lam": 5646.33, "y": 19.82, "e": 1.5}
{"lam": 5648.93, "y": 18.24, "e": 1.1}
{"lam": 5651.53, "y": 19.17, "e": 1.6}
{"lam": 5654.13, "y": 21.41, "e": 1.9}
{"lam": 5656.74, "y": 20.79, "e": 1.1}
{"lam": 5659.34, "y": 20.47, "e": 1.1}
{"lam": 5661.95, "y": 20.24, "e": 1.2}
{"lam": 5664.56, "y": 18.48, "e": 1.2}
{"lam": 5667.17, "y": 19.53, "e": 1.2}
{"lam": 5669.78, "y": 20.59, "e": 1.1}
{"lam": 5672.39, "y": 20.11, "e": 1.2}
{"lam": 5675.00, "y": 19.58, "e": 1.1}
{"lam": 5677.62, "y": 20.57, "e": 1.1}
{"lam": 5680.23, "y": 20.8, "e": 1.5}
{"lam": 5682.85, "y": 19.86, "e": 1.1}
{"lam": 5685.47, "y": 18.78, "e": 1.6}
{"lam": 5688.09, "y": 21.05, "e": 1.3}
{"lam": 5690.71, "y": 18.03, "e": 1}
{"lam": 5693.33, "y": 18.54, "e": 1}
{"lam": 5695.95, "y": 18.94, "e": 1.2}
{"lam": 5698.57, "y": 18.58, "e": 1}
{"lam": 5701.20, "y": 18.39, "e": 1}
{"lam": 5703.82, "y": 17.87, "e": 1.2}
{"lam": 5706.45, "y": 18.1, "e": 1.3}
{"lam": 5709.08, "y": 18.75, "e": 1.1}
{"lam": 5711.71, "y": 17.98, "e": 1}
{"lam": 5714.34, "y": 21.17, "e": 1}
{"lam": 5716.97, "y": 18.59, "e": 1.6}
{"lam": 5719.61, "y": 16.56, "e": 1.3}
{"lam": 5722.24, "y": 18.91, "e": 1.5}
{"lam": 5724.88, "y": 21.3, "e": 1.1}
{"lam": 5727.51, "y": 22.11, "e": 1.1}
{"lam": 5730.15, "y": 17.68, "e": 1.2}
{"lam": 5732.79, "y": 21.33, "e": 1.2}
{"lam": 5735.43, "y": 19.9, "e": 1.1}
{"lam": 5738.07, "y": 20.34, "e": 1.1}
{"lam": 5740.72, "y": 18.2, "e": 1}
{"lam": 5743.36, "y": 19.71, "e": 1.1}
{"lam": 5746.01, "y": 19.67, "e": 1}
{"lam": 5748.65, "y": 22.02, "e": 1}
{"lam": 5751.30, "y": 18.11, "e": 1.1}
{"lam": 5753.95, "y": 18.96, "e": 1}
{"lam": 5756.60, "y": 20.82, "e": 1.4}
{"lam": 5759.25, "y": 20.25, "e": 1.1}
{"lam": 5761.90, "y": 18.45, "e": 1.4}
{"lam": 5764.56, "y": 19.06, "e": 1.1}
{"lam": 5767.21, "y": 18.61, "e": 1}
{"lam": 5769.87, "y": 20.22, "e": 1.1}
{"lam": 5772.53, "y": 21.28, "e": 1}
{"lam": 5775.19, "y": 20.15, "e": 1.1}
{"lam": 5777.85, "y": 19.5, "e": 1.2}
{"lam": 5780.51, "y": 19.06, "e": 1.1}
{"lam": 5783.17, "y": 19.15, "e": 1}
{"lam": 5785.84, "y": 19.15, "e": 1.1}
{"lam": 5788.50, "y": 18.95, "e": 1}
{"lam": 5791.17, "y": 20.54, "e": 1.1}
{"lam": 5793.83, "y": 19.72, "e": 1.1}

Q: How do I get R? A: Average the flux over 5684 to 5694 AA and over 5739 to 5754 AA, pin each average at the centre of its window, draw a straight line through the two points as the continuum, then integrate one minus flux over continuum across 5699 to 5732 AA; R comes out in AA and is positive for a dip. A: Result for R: 0.6 AA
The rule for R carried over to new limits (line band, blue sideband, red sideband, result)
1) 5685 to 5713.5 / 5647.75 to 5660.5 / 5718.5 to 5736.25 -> 1.7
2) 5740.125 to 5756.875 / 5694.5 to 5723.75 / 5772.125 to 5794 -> -0.4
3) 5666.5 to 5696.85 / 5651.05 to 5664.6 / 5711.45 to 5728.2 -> 0.4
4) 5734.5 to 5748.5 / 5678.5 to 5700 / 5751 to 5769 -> -0.3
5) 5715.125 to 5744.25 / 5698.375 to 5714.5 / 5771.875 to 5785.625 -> -1.0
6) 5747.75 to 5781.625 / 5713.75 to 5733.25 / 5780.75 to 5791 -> -0.6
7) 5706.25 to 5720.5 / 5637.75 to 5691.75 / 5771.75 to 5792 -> 0.9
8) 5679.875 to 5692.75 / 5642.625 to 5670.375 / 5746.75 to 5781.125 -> 0.2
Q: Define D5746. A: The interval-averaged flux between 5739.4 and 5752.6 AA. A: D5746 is 19.6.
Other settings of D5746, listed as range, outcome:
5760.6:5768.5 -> 18.7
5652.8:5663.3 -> 20.7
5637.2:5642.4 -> 20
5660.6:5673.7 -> 19.8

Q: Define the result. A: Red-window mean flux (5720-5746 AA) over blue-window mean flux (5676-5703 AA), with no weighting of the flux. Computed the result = 1.02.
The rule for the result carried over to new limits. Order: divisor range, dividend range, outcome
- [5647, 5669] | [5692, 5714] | 0.93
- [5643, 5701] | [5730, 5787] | 1.00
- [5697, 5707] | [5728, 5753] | 1.08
